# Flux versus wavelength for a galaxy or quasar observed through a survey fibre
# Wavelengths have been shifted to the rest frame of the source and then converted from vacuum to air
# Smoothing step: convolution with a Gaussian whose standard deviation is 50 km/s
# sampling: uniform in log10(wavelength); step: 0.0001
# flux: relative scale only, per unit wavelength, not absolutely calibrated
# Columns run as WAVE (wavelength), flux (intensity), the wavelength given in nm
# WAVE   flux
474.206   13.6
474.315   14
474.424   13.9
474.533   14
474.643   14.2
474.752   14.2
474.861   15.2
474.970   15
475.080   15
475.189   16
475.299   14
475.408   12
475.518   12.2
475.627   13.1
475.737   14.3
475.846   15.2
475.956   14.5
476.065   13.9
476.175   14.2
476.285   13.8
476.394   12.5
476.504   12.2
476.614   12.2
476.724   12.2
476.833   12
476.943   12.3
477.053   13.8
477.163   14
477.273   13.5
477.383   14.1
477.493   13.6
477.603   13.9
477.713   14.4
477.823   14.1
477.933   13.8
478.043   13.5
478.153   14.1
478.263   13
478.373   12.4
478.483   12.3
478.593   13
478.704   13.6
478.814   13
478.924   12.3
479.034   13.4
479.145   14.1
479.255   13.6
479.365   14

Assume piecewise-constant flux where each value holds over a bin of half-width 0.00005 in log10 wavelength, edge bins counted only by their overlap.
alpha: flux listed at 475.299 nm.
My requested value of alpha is 14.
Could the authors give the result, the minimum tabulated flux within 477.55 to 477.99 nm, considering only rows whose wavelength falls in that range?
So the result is 13.8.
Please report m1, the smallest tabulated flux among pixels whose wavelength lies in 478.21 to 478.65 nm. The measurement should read 12.3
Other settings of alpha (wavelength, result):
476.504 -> 12.2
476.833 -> 12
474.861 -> 15.2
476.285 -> 13.8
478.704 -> 13.6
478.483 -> 12.3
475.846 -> 15.2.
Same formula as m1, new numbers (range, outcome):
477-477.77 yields 13.5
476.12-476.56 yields 12.2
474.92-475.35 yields 14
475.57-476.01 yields 13.1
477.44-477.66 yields 13.6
